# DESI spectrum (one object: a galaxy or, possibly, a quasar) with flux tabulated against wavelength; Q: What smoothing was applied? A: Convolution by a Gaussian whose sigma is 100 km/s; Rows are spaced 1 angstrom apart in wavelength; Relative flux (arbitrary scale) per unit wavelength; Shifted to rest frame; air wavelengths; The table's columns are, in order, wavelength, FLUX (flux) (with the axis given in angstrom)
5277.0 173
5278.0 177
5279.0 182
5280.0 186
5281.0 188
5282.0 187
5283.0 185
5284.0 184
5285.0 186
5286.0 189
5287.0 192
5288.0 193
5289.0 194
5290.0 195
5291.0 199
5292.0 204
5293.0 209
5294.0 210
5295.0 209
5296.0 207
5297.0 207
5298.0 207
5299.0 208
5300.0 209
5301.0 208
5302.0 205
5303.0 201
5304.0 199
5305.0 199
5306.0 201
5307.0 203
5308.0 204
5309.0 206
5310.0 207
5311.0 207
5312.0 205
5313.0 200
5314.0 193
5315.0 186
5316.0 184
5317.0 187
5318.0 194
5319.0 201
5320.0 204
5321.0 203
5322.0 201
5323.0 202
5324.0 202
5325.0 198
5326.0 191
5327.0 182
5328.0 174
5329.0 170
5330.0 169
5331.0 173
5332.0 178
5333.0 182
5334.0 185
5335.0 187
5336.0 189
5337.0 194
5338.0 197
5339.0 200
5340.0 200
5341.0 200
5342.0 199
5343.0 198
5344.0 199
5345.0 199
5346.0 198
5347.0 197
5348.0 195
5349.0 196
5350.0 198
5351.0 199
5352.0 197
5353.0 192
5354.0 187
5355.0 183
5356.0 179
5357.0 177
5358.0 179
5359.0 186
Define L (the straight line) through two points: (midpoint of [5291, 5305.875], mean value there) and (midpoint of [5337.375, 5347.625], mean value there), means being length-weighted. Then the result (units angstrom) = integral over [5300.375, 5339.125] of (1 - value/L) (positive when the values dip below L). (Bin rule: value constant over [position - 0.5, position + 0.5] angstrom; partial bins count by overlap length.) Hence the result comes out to 1.55 angstrom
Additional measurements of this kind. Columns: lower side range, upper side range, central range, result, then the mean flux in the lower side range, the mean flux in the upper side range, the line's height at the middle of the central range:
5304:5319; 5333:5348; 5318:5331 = 0.4 angstrom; 198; 195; 197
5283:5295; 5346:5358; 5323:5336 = 0.6 angstrom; 196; 191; 193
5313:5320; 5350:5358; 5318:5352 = -0.5 angstrom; 192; 188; 190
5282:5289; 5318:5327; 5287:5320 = -1.3 angstrom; 188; 199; 194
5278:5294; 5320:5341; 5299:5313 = -1.0 angstrom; 192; 189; 191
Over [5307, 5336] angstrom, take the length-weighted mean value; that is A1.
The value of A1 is 192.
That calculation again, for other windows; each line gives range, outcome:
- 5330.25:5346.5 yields 192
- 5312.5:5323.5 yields 196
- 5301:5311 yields 203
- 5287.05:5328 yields 200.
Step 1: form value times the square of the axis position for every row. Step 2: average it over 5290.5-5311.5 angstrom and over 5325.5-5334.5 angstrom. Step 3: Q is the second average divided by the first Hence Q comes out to 0.88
